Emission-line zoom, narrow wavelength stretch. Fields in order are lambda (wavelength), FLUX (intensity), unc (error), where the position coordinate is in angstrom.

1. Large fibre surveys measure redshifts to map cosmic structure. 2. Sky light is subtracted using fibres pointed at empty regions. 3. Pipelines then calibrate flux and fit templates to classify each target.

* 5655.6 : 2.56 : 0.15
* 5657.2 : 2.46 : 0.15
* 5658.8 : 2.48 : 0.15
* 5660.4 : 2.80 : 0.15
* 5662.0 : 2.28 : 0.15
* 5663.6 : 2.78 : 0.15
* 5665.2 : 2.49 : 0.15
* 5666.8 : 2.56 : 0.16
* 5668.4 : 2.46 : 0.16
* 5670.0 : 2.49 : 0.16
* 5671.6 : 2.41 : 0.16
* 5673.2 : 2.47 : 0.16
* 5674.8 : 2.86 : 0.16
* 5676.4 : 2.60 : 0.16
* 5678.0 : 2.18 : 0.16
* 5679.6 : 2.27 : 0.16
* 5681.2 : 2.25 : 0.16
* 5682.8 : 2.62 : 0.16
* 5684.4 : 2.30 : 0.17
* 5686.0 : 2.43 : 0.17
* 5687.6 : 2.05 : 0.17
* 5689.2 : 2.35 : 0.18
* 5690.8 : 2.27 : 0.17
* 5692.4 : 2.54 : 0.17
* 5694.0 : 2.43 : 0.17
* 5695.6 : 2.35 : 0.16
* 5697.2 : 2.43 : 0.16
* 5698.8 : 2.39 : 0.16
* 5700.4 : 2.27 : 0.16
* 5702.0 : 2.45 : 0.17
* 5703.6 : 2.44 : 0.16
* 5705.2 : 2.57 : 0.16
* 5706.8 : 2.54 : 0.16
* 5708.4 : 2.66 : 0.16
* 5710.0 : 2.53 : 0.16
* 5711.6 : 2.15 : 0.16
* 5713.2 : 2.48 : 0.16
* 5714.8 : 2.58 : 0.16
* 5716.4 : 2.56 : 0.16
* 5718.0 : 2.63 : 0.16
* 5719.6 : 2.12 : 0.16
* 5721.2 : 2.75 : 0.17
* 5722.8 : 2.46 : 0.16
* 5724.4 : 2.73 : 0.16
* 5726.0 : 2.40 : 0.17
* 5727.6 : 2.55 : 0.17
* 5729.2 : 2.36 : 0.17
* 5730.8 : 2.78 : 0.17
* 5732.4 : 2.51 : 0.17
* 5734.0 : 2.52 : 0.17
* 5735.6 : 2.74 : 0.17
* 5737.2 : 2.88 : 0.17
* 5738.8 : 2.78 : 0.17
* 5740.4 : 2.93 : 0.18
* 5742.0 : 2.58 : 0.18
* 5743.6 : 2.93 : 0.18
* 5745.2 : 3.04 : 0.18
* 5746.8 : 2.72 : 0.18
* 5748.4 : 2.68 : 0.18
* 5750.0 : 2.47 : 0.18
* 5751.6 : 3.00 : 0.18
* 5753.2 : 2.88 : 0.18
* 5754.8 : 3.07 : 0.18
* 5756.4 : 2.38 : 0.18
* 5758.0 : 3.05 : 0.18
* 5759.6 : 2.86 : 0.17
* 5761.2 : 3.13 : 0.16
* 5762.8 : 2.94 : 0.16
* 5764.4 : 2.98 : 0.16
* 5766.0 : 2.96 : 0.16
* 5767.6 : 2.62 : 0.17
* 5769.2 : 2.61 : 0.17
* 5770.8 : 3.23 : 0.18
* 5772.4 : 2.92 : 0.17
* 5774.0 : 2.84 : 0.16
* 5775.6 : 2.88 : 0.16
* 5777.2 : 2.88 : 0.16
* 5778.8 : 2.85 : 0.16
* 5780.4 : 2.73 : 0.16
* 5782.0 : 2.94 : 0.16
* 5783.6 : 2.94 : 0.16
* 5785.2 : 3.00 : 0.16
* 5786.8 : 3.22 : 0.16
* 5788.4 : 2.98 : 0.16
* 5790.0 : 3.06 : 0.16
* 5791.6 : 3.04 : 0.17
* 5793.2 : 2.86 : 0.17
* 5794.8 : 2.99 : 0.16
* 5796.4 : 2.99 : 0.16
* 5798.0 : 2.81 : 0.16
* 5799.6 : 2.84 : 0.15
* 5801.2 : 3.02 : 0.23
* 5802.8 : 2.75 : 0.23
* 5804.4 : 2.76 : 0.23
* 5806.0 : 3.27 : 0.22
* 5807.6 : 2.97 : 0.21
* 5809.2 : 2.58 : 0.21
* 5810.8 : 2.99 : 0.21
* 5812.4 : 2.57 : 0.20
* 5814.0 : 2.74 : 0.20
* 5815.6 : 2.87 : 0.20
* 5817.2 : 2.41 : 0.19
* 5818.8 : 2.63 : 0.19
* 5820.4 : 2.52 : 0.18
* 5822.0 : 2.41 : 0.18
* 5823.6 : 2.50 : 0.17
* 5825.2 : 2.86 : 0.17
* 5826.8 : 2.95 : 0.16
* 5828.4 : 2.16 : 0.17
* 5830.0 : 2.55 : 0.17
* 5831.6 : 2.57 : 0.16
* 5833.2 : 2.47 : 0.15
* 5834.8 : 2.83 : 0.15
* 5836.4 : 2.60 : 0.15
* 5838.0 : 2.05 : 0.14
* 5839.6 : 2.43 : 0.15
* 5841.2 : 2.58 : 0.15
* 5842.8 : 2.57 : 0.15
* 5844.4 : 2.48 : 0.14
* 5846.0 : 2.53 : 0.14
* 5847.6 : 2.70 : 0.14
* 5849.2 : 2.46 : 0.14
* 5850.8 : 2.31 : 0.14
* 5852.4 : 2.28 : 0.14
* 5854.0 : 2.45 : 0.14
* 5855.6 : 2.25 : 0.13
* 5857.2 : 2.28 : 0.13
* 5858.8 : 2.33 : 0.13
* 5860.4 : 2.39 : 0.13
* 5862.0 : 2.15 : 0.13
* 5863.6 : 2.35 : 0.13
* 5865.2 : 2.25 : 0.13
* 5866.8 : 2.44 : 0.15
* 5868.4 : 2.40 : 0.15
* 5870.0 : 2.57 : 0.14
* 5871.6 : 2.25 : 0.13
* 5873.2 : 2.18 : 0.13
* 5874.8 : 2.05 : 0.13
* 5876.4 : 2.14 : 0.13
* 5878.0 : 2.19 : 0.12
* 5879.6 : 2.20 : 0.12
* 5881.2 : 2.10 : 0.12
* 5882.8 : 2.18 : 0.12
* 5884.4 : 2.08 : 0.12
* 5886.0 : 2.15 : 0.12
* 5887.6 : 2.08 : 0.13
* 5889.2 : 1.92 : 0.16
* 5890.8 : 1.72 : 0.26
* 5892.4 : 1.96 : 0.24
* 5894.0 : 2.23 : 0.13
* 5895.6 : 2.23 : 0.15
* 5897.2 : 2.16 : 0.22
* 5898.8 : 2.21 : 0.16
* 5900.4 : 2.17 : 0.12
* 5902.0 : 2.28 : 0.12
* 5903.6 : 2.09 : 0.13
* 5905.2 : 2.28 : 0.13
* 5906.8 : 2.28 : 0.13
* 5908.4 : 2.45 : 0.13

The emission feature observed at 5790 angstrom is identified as C III] 1909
